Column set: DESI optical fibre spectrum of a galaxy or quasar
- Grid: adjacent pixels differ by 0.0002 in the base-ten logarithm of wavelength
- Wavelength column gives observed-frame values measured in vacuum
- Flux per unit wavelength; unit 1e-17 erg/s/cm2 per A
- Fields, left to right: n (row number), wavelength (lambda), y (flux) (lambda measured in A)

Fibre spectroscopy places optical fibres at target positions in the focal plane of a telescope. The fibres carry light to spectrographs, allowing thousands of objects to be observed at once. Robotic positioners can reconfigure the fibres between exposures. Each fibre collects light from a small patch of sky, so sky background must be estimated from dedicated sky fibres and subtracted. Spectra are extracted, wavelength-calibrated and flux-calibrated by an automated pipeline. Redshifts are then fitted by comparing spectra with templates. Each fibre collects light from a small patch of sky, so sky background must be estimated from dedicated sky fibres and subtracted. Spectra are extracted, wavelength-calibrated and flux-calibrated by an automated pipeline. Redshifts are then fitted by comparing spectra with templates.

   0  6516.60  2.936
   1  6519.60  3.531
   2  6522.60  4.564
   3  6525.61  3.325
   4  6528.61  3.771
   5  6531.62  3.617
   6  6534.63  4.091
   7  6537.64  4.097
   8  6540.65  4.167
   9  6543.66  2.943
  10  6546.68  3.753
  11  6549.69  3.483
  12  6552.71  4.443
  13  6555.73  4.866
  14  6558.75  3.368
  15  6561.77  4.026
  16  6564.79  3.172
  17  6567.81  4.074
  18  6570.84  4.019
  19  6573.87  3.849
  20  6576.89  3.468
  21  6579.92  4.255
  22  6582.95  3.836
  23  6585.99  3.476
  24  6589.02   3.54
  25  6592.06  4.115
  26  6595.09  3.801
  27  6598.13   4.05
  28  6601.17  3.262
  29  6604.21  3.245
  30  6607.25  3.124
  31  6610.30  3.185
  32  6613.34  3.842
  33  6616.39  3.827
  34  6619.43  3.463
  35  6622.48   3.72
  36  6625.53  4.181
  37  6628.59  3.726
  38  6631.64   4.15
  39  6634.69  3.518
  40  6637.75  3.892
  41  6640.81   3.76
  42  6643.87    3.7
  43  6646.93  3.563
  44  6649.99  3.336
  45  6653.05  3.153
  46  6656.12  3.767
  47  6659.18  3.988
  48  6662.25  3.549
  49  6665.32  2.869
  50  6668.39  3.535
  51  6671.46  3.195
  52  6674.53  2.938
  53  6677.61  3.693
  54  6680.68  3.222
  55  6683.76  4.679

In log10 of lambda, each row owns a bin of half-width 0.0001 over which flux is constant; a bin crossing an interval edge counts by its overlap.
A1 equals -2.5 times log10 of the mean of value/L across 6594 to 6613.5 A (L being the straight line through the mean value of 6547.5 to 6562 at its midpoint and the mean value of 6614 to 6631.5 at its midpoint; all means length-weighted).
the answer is 0.12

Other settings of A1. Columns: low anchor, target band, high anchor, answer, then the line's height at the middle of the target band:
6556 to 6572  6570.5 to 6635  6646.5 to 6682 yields -0.02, 3.65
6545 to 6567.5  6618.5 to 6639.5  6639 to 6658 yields -0.05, 3.63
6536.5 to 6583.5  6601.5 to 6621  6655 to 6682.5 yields 0.07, 3.66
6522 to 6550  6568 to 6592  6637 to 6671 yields -0.04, 3.68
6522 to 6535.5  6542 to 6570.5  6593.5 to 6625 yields -0.02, 3.73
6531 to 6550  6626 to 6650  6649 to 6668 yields -0.07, 3.51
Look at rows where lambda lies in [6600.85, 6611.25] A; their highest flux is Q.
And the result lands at 3.262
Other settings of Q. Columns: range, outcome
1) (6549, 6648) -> 4.866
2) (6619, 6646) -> 4.181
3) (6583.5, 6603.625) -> 4.115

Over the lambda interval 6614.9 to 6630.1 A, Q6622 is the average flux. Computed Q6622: 3.78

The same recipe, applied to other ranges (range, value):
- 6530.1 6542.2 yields 3.99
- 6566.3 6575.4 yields 3.98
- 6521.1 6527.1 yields 3.94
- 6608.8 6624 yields 3.61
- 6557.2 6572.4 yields 3.74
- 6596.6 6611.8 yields 3.37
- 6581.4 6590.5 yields 3.62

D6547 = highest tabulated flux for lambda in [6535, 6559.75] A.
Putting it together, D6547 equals 4.866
